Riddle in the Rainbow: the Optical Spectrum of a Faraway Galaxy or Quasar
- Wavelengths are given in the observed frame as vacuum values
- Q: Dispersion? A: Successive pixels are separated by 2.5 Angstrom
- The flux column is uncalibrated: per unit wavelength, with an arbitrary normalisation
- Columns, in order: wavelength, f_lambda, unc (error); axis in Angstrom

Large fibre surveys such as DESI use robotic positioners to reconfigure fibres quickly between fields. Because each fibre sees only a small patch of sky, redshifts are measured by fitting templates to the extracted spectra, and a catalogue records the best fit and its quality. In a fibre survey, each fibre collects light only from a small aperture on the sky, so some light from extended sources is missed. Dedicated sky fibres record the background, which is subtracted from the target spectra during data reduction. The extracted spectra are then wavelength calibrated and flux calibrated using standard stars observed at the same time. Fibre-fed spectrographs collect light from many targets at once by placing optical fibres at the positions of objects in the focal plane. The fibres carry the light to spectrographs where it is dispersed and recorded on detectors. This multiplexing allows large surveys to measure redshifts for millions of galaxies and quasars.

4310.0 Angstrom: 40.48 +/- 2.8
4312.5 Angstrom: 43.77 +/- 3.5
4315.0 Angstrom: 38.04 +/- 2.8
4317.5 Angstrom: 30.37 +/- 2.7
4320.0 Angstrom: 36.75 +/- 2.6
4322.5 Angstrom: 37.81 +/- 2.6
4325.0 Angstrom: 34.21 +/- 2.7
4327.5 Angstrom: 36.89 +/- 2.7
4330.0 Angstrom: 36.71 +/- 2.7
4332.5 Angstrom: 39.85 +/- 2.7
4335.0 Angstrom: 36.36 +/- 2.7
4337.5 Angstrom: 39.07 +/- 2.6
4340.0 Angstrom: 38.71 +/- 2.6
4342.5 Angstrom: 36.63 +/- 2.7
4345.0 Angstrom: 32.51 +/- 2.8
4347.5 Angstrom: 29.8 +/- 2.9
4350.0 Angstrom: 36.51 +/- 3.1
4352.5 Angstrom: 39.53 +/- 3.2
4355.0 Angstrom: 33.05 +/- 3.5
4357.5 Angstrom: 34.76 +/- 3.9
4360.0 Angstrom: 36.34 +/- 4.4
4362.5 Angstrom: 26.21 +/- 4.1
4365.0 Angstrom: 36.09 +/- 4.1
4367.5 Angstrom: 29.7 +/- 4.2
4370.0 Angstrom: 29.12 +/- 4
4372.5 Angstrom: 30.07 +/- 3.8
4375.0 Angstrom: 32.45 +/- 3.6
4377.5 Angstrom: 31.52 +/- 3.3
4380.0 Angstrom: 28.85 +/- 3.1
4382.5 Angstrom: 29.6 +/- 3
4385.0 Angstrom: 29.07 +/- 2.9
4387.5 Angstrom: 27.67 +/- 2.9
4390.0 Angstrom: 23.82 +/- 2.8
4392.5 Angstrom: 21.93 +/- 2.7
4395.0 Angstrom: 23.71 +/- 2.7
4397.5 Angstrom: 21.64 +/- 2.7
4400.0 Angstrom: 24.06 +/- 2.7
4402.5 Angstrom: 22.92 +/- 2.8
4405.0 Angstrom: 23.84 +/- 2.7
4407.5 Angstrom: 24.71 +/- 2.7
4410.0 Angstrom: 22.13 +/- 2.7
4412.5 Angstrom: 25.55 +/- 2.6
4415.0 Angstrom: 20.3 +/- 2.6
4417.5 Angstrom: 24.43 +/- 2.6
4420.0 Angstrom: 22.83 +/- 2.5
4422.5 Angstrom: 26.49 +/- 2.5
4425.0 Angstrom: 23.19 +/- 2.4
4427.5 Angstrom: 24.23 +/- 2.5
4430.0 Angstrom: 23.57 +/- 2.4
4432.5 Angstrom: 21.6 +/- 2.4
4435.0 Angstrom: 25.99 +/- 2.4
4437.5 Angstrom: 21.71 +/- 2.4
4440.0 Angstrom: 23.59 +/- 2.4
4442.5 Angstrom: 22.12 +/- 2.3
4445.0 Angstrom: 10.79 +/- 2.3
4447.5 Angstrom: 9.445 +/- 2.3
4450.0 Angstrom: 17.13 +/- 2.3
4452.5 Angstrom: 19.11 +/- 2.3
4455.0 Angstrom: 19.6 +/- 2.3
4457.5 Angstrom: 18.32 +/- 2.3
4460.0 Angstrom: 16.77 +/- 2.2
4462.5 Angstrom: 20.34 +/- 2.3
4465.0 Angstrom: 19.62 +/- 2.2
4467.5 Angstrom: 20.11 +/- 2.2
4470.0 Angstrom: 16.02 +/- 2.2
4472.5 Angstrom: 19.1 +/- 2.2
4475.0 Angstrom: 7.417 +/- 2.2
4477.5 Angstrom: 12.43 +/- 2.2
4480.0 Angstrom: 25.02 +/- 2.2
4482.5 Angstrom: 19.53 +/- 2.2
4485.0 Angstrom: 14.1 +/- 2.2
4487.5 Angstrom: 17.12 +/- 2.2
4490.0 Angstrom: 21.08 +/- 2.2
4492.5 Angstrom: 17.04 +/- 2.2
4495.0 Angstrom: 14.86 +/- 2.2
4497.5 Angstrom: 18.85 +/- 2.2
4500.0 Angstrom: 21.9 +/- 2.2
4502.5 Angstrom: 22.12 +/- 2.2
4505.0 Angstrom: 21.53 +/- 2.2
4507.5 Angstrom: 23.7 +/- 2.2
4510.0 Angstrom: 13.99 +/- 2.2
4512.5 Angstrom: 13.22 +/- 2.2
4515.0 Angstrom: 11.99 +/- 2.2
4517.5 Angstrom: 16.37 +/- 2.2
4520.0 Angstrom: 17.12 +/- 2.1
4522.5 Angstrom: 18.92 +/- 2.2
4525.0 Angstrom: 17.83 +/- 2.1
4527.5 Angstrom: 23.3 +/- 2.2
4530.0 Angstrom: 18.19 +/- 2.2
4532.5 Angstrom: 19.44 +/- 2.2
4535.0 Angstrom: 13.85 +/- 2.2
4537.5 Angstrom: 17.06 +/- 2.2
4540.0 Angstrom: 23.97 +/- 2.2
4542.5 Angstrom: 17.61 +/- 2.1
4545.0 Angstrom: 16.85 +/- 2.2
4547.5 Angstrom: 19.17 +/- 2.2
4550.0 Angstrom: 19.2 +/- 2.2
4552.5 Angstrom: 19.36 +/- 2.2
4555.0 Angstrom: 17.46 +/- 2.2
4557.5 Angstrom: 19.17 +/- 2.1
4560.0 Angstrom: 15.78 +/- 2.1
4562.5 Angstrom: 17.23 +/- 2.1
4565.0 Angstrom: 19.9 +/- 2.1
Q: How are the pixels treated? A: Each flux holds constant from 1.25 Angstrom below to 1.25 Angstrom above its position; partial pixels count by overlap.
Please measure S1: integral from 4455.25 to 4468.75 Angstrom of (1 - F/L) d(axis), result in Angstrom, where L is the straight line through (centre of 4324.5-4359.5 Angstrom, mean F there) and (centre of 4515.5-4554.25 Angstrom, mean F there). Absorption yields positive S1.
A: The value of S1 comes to 3.2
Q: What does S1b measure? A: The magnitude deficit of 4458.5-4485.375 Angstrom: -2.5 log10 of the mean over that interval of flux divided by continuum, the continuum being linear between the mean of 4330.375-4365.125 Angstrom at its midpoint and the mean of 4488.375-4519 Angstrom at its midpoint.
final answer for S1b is 0.23 mag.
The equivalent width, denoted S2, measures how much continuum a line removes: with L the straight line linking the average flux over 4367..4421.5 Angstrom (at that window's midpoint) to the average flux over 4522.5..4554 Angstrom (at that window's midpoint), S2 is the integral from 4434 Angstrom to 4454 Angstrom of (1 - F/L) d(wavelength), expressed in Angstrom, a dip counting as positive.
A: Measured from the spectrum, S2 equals 4.1 Angstrom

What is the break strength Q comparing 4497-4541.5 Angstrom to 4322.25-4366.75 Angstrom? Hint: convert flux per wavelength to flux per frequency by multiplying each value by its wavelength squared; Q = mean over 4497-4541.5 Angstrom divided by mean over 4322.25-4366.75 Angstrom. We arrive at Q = 0.6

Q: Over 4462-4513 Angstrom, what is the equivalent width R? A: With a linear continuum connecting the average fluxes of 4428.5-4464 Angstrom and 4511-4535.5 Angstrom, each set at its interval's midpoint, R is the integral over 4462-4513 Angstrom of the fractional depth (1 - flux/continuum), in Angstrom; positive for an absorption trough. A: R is 0.1 Angstrom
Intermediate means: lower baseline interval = 19.3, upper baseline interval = 17.1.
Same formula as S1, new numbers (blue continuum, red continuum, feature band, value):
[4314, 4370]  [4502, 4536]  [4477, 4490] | 1.88 Angstrom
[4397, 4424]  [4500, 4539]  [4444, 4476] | 6.84 Angstrom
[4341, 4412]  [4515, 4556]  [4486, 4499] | 2.11 Angstrom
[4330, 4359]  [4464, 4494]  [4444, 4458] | 3.60 Angstrom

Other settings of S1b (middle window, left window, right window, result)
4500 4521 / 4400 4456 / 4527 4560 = 0.10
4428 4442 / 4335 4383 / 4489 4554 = 0.13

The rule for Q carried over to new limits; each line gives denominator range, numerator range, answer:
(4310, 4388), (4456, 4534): 0.56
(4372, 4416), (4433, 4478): 0.72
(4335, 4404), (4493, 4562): 0.64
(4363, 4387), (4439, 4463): 0.60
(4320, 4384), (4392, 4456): 0.66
